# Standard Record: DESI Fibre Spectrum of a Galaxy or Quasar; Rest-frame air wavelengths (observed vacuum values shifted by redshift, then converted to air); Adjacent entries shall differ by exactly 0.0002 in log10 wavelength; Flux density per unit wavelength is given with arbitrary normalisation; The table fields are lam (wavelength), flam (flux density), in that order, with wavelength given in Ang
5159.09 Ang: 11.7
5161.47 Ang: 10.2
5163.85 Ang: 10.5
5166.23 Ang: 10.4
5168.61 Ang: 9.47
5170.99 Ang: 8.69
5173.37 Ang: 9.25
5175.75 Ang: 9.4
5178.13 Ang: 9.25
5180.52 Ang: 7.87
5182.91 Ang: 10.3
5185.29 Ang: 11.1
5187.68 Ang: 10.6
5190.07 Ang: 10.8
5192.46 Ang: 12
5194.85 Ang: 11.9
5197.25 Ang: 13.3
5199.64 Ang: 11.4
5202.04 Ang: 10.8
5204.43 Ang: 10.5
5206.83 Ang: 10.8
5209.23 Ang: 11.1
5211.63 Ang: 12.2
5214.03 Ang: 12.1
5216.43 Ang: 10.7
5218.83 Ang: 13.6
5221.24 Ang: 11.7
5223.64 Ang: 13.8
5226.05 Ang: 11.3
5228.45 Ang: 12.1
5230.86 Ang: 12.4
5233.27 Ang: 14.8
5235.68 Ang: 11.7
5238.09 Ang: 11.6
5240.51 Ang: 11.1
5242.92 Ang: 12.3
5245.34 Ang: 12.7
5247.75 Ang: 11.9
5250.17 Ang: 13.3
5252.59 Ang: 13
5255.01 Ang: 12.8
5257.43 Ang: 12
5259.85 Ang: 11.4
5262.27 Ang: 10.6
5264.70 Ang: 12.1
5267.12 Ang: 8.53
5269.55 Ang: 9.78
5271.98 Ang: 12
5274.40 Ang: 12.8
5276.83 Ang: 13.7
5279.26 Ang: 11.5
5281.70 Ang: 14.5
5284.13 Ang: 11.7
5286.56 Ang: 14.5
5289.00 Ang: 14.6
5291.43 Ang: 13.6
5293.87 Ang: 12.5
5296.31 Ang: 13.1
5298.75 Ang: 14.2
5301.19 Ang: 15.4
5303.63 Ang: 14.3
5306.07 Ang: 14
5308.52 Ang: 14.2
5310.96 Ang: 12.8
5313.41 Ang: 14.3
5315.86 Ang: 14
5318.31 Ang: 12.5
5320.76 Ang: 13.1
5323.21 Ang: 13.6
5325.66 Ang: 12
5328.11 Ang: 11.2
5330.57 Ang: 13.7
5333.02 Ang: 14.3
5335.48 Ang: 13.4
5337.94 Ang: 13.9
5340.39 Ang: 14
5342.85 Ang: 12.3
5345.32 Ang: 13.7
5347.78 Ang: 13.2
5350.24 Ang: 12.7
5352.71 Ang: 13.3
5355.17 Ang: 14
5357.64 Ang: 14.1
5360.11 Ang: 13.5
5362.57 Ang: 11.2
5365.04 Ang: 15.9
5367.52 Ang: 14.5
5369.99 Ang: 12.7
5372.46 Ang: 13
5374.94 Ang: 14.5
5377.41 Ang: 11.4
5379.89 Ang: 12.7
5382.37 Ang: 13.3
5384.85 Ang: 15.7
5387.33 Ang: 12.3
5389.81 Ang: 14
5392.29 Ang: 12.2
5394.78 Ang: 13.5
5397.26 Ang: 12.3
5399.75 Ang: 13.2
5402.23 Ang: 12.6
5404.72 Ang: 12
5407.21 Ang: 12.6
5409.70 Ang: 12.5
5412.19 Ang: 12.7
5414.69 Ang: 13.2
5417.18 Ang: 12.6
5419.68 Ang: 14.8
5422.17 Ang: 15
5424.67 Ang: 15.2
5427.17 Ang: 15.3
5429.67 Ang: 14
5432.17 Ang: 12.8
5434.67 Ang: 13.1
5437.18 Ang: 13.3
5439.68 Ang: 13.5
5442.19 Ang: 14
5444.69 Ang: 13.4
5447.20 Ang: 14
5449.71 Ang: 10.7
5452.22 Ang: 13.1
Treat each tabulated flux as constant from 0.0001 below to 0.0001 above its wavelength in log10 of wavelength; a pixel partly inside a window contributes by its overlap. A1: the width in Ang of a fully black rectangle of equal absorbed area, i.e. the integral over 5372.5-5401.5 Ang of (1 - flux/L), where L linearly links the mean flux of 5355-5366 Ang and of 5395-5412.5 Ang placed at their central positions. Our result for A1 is -0.3 Ang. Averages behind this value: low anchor 13.7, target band 13.2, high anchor 12.6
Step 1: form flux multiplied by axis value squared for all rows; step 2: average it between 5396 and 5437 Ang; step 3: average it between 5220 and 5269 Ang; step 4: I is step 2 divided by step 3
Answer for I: 1.2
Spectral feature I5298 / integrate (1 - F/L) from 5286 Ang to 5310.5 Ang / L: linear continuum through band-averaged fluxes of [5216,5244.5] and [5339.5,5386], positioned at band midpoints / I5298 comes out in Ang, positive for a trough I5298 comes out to -2.1 Ang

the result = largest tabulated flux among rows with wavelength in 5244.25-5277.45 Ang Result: 13.7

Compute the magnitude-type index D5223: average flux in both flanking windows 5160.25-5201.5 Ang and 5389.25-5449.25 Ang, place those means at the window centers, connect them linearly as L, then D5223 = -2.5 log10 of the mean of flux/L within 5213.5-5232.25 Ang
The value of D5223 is -0.13 mag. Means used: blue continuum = 10.4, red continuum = 13.4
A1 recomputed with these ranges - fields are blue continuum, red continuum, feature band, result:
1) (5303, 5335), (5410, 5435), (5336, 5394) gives 0.8 Ang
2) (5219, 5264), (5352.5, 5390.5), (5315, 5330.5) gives 0.3 Ang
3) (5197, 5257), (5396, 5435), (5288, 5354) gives -3.8 Ang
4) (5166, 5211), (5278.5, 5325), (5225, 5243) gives -0.6 Ang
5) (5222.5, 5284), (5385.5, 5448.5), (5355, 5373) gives -0.9 Ang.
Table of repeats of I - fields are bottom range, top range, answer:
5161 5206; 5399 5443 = 1.41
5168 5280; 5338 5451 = 1.24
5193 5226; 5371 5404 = 1.19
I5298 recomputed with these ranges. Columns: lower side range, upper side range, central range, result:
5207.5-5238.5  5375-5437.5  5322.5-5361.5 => -1.1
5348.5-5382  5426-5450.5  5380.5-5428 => 0.0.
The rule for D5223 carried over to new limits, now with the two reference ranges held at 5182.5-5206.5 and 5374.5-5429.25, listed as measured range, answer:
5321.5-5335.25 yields -0.03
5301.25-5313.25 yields -0.13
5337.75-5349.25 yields -0.05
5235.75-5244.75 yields 0.00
